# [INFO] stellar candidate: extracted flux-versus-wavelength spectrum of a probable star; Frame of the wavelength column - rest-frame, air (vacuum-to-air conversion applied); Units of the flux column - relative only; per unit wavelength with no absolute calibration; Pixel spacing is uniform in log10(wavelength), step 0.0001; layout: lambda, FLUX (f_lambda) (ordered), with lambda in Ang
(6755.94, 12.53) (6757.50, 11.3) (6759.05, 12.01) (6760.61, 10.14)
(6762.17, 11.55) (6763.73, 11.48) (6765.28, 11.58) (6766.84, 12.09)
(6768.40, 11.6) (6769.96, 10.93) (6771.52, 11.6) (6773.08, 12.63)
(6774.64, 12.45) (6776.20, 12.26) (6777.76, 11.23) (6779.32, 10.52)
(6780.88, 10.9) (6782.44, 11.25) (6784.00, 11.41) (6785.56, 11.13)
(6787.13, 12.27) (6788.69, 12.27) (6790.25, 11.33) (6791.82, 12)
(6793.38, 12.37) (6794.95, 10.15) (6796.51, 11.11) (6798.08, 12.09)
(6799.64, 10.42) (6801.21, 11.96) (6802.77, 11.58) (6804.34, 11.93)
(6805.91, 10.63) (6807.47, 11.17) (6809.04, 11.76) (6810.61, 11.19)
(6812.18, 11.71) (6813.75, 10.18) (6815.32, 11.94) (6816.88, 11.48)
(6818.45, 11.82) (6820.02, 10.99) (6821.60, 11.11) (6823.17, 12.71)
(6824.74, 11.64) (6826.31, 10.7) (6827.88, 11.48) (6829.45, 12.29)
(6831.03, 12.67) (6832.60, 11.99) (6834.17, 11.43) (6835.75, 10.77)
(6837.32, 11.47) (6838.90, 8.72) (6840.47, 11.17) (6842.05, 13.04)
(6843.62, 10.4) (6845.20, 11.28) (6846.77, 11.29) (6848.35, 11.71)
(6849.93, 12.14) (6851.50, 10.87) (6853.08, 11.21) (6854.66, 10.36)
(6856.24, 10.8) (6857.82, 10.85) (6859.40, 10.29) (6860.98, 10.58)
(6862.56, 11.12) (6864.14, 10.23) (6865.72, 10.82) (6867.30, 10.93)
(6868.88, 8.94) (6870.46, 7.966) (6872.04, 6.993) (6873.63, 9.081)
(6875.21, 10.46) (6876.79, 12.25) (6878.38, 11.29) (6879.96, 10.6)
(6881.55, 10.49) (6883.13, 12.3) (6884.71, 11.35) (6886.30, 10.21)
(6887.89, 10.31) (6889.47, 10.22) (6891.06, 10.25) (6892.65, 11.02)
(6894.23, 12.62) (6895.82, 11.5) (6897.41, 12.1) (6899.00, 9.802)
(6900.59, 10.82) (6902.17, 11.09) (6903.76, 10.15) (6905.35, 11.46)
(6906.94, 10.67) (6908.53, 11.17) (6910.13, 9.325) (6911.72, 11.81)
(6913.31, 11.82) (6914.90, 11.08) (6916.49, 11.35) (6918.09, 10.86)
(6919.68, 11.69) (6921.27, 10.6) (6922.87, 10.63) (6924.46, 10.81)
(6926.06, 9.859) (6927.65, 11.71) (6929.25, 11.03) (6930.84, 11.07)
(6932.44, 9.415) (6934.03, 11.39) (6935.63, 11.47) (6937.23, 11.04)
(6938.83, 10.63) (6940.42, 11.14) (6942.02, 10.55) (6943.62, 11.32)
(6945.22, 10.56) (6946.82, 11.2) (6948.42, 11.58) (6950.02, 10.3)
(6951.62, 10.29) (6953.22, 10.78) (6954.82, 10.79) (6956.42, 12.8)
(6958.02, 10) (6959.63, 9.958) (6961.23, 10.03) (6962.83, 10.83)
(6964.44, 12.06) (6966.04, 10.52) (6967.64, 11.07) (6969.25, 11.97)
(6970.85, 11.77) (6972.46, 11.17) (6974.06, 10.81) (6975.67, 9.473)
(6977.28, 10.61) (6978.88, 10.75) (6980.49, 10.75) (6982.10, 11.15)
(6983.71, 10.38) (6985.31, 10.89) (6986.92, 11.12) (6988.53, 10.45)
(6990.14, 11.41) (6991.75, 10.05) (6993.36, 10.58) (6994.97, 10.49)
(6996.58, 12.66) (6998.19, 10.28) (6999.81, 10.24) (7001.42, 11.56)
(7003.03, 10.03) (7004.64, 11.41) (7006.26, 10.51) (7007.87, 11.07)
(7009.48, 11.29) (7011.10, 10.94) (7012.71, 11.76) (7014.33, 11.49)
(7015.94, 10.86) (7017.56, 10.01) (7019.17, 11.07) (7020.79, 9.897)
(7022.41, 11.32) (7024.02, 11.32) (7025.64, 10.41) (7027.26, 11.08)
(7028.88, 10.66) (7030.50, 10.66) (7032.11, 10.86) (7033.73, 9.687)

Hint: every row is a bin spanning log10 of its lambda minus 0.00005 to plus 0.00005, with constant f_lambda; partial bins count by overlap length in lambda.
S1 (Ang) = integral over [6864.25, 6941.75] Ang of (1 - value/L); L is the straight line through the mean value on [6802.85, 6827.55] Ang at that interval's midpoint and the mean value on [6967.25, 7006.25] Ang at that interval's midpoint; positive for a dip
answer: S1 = 2.7 Ang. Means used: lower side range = 11.4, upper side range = 10.9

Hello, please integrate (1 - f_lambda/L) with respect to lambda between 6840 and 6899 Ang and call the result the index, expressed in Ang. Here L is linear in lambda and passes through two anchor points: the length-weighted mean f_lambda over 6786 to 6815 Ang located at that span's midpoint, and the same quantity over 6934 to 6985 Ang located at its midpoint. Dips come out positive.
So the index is 2.3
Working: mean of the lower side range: 11.5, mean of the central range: 10.8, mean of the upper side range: 10.9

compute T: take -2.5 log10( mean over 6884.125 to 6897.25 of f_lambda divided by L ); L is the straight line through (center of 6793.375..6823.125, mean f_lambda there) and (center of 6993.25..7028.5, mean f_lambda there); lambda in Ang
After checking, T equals 0.019 mag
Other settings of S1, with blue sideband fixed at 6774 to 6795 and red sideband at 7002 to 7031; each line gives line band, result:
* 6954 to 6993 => 0.53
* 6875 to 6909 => 0.74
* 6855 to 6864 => 0.54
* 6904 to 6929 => 0.47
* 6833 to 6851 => 0.28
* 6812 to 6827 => 0.07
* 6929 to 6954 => 0.57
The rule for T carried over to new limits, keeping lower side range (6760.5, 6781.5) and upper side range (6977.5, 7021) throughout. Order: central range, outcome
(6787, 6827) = 0.00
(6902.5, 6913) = 0.03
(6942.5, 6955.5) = 0.02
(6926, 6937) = 0.01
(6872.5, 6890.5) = 0.05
